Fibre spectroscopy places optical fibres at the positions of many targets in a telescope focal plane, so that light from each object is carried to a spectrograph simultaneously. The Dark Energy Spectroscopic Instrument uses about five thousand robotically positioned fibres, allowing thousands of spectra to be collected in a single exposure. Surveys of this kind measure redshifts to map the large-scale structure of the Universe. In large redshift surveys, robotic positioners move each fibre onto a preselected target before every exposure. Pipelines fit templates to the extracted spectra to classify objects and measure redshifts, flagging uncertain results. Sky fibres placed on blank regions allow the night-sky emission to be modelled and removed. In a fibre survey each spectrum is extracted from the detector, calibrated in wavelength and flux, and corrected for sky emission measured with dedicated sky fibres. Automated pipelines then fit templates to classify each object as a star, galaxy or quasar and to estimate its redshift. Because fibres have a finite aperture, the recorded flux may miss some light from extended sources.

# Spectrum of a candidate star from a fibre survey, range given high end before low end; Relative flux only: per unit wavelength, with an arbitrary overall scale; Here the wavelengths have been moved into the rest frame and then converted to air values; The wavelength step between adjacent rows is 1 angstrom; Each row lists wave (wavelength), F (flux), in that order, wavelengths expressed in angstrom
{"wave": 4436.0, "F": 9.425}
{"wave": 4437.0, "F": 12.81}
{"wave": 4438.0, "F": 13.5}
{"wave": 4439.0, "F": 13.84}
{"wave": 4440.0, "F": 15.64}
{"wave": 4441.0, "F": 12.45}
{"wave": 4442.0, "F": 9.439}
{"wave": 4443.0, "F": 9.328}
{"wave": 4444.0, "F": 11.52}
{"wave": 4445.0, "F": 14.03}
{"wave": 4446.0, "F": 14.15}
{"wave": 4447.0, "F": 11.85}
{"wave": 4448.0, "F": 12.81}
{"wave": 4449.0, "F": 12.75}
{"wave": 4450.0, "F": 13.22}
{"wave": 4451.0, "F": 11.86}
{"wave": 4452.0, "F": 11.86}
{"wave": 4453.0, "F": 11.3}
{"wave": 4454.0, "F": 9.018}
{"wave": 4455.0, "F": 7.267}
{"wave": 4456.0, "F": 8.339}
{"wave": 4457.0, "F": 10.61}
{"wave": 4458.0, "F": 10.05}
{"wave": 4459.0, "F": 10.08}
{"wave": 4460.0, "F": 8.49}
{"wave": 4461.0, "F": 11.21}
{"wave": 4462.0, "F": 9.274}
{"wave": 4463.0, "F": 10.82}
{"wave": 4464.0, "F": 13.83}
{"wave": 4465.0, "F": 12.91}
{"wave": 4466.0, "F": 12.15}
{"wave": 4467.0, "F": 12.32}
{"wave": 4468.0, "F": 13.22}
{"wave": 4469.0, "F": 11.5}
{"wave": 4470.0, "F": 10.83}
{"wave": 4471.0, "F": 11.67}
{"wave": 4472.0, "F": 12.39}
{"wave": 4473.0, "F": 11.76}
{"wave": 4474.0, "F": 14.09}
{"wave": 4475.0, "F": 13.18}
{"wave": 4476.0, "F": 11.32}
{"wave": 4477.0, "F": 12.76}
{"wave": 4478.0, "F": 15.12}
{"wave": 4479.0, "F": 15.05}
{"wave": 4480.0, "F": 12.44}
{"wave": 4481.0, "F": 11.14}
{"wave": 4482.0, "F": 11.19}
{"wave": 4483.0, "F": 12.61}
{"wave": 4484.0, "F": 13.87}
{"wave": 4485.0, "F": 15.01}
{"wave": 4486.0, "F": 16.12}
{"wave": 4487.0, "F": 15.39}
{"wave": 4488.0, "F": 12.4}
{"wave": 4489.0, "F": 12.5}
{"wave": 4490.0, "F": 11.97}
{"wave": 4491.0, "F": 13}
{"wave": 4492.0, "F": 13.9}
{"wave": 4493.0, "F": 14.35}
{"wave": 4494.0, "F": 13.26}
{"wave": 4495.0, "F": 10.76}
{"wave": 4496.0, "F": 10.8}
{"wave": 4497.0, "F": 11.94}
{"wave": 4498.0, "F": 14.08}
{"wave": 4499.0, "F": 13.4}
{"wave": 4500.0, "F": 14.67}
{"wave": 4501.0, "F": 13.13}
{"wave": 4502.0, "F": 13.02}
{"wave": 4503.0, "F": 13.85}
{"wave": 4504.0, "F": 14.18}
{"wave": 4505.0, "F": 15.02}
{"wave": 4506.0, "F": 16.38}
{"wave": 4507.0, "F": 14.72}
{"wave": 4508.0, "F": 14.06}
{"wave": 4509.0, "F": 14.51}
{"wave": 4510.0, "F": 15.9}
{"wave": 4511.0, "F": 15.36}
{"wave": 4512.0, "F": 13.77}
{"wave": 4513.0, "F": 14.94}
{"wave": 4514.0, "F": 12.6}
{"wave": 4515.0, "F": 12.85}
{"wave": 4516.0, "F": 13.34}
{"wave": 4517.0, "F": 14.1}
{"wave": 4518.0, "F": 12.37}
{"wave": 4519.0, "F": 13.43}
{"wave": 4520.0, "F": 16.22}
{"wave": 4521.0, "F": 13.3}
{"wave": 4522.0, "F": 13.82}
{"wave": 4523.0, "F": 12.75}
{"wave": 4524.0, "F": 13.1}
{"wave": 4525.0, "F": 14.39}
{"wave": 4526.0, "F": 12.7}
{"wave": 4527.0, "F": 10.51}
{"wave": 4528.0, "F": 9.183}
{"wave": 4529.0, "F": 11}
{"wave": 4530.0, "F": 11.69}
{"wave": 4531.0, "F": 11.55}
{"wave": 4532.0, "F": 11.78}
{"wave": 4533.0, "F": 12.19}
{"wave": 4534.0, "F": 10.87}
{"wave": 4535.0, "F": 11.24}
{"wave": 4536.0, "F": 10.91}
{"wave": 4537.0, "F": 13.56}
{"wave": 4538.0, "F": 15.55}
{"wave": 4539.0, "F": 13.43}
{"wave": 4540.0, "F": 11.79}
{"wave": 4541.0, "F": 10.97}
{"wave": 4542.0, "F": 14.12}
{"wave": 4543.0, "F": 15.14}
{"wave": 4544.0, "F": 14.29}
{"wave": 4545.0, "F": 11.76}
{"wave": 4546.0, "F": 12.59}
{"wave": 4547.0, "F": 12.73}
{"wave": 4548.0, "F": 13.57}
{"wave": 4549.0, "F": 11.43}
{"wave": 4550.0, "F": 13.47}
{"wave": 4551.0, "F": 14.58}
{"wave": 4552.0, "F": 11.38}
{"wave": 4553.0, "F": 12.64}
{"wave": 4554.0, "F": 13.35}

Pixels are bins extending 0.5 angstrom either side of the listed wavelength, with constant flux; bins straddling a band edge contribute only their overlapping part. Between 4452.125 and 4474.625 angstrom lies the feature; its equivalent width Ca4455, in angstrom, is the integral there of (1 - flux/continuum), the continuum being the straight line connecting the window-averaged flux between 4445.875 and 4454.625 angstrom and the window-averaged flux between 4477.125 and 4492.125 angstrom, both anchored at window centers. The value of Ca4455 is 2.60 angstrom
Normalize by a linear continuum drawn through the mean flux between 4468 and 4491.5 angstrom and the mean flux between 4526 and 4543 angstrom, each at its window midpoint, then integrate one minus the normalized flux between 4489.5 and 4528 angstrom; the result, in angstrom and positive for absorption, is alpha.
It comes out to -3.4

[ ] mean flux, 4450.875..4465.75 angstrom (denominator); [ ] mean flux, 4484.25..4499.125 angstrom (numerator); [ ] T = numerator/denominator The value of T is 1.27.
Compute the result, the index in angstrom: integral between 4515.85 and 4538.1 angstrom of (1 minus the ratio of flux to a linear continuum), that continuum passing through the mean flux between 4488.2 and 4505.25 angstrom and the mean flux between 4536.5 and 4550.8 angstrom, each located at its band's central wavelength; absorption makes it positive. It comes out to 1.10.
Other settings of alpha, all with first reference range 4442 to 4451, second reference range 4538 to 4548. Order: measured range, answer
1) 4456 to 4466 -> 1.3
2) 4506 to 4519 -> -1.3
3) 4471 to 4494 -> -1.2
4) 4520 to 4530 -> 0.4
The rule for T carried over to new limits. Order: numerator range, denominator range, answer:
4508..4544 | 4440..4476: 1.13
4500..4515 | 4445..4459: 1.28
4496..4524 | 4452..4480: 1.21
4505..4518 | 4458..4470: 1.26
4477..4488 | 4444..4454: 1.10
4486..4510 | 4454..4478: 1.20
